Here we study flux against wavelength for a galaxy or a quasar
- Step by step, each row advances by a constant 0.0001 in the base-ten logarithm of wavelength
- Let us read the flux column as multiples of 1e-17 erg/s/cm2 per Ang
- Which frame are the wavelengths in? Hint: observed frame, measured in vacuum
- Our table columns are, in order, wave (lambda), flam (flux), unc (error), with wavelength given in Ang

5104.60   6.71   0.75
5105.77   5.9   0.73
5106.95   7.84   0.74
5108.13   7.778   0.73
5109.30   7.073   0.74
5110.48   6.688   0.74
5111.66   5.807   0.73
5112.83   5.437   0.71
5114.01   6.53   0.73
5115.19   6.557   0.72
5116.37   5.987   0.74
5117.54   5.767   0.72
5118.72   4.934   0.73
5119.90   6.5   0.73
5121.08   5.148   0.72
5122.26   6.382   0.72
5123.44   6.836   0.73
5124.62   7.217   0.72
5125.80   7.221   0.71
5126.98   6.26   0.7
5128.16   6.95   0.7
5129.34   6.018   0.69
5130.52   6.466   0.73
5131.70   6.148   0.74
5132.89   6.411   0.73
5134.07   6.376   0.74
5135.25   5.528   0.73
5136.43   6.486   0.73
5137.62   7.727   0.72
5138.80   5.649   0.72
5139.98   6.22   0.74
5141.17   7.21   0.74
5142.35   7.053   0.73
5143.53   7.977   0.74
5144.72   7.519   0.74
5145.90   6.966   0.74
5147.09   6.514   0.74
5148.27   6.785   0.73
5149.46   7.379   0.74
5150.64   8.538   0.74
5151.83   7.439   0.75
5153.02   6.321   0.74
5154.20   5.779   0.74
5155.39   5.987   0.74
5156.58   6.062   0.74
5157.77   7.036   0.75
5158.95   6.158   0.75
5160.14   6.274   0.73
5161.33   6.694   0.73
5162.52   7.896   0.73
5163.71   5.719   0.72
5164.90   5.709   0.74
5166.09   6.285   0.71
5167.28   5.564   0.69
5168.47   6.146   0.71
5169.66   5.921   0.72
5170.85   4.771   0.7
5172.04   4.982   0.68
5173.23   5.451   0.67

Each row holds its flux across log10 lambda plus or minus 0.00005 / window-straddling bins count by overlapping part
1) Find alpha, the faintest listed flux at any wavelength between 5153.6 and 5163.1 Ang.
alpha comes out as 5.779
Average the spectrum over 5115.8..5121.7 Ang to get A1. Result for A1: 5.67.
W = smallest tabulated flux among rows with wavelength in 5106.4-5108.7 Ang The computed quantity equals 7.778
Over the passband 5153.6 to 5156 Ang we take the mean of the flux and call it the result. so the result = 5.89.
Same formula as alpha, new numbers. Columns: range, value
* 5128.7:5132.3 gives 6.018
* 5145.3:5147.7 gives 6.514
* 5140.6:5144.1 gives 7.053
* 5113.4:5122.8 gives 4.934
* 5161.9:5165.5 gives 5.709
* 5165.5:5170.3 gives 5.564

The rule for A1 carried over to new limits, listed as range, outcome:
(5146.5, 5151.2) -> 7.31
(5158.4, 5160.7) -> 6.21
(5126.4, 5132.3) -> 6.36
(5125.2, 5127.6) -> 6.75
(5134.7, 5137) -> 6.02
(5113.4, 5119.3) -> 5.95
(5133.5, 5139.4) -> 6.36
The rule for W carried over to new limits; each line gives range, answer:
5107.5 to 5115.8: 5.437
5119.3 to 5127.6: 5.148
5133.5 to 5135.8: 5.528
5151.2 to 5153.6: 6.321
